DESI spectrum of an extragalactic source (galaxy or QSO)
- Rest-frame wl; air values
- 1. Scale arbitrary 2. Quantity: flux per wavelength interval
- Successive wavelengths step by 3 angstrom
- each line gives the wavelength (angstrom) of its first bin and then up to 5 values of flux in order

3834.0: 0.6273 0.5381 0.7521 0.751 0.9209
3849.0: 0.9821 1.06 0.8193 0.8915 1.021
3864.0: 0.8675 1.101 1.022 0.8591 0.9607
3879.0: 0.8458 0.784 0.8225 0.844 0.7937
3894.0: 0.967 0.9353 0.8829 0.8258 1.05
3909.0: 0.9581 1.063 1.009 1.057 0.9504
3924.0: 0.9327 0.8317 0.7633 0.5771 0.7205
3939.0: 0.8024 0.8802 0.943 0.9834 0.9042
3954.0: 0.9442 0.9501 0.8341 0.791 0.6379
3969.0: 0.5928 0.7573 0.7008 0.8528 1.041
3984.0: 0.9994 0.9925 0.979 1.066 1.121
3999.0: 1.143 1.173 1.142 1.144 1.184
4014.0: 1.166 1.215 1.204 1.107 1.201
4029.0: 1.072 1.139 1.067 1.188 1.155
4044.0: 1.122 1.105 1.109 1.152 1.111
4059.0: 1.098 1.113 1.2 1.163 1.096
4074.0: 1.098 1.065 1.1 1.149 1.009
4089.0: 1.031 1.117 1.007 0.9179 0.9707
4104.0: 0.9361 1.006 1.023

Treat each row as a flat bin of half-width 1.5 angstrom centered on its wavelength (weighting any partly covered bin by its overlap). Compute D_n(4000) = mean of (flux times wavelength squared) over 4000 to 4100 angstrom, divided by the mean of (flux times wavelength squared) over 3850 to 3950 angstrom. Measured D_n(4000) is 1.3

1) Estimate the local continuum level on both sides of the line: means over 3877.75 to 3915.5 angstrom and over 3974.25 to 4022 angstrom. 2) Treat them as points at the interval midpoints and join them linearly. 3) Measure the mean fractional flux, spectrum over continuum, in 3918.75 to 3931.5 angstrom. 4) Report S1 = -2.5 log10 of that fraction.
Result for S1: 0.08 mag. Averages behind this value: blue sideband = 0.904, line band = 0.881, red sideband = 1.08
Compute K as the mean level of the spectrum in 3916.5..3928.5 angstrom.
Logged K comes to 0.943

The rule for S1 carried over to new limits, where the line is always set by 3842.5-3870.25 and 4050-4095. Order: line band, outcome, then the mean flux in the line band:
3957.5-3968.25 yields 0.32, 0.761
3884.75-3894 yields 0.15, 0.844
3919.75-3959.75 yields 0.17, 0.859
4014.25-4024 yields -0.11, 1.18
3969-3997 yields 0.13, 0.924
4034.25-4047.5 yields -0.05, 1.13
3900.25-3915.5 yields 0.01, 0.971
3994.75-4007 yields -0.09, 1.15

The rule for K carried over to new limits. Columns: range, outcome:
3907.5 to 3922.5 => 1.01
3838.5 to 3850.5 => 0.852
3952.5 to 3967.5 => 0.831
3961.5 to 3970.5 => 0.674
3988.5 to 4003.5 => 1.1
